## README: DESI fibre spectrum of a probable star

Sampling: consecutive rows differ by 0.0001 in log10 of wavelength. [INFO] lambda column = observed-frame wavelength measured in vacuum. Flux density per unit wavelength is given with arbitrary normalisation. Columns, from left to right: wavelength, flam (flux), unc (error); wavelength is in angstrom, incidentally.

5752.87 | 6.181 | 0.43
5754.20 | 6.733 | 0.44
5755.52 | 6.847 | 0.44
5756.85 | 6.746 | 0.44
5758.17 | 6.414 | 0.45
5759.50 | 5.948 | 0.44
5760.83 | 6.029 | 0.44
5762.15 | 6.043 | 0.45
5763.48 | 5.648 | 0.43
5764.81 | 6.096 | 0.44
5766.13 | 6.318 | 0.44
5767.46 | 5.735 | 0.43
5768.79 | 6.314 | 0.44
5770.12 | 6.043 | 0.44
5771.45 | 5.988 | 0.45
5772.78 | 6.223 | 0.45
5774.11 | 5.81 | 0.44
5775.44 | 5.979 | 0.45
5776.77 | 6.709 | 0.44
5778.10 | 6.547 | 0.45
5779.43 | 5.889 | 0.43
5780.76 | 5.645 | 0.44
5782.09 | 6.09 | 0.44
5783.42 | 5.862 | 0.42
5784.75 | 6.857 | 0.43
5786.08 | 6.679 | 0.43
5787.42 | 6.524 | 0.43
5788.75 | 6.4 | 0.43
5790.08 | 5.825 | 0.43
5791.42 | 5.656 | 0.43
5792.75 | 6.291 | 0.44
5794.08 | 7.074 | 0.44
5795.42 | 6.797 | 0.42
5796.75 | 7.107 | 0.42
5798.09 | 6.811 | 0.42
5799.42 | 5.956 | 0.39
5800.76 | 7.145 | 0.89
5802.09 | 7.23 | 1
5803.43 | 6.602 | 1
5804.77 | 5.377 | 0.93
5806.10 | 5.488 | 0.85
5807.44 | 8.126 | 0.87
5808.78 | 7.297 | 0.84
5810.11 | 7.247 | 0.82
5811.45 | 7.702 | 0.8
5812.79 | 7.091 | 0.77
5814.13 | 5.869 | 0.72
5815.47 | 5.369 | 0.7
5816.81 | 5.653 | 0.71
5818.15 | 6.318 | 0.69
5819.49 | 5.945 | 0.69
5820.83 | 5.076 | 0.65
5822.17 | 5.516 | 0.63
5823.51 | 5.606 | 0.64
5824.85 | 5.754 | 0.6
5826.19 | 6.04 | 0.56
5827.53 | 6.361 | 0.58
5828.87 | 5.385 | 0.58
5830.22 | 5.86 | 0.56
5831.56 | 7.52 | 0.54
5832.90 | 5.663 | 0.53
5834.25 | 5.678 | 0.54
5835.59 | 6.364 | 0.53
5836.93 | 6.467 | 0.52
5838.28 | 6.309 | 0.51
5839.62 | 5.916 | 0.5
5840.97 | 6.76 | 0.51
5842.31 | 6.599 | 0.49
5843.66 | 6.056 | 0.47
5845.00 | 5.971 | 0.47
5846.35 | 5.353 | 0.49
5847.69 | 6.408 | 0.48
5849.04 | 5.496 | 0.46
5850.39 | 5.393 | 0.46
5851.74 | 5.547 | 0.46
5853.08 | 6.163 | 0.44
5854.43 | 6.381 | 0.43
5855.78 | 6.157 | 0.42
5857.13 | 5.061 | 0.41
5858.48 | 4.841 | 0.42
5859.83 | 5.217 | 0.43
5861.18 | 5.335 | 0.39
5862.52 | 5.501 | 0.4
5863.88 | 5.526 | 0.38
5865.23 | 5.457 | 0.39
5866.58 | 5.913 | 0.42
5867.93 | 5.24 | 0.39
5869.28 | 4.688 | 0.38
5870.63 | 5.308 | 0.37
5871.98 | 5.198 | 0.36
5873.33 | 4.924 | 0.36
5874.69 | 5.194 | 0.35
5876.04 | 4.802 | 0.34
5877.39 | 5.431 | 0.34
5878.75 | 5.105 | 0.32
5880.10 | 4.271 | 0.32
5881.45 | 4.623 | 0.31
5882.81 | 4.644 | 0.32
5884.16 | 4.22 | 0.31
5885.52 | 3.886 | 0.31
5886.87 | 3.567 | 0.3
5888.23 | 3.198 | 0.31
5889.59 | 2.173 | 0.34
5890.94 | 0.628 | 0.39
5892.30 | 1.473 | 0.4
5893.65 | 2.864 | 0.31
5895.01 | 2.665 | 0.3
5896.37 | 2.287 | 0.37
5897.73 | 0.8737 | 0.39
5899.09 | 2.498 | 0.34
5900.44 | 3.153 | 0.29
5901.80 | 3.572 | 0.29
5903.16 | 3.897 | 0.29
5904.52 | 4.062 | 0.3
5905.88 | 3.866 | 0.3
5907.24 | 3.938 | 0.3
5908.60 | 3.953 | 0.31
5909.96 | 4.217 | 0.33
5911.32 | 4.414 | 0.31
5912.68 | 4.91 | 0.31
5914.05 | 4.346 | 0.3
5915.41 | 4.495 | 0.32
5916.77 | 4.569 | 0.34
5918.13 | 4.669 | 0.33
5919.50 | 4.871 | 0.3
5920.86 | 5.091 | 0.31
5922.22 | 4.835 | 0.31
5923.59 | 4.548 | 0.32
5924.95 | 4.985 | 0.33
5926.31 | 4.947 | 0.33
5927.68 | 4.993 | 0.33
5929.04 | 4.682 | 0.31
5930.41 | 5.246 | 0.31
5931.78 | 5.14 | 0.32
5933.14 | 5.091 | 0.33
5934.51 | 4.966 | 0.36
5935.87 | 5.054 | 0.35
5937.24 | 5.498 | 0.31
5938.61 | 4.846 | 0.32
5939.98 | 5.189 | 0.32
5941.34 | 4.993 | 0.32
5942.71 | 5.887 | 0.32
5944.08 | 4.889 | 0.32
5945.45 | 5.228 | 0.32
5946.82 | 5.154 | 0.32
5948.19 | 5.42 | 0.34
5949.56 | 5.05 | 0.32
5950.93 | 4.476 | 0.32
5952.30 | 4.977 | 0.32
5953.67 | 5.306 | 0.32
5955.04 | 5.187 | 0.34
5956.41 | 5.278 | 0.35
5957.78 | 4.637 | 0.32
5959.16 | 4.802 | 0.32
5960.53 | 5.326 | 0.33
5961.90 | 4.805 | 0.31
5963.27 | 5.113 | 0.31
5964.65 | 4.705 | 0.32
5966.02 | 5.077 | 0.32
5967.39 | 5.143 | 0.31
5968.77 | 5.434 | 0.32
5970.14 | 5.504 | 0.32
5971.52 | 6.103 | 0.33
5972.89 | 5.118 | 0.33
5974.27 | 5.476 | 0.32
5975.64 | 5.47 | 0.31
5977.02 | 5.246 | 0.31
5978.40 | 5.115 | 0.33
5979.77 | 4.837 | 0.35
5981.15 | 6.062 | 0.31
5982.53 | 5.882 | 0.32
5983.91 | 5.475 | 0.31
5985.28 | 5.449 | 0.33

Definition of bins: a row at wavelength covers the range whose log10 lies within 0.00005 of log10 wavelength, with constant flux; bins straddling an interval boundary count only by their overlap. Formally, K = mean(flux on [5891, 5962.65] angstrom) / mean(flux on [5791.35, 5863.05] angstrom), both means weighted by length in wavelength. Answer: 0.72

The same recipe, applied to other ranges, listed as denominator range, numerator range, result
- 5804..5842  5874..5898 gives 0.56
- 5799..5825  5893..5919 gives 0.58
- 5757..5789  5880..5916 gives 0.55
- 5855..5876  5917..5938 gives 0.94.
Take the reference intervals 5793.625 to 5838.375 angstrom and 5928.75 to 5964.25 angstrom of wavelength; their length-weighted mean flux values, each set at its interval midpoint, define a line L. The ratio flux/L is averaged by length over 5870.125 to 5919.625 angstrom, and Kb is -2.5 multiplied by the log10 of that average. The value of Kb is 0.41 mag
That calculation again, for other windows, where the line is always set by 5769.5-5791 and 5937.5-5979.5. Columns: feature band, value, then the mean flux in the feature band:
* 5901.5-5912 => 0.34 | 4.01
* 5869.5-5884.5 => 0.15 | 4.89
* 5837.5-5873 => 0.02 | 5.68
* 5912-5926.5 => 0.14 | 4.75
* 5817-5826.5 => 0.04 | 5.74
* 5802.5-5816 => -0.11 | 6.64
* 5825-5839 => -0.05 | 6.15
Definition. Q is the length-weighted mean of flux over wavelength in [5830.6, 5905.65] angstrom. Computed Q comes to 4.79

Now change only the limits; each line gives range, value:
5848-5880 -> 5.38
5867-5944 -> 4.27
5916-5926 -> 4.8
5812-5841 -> 6.01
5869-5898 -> 3.75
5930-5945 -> 5.16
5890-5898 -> 1.86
